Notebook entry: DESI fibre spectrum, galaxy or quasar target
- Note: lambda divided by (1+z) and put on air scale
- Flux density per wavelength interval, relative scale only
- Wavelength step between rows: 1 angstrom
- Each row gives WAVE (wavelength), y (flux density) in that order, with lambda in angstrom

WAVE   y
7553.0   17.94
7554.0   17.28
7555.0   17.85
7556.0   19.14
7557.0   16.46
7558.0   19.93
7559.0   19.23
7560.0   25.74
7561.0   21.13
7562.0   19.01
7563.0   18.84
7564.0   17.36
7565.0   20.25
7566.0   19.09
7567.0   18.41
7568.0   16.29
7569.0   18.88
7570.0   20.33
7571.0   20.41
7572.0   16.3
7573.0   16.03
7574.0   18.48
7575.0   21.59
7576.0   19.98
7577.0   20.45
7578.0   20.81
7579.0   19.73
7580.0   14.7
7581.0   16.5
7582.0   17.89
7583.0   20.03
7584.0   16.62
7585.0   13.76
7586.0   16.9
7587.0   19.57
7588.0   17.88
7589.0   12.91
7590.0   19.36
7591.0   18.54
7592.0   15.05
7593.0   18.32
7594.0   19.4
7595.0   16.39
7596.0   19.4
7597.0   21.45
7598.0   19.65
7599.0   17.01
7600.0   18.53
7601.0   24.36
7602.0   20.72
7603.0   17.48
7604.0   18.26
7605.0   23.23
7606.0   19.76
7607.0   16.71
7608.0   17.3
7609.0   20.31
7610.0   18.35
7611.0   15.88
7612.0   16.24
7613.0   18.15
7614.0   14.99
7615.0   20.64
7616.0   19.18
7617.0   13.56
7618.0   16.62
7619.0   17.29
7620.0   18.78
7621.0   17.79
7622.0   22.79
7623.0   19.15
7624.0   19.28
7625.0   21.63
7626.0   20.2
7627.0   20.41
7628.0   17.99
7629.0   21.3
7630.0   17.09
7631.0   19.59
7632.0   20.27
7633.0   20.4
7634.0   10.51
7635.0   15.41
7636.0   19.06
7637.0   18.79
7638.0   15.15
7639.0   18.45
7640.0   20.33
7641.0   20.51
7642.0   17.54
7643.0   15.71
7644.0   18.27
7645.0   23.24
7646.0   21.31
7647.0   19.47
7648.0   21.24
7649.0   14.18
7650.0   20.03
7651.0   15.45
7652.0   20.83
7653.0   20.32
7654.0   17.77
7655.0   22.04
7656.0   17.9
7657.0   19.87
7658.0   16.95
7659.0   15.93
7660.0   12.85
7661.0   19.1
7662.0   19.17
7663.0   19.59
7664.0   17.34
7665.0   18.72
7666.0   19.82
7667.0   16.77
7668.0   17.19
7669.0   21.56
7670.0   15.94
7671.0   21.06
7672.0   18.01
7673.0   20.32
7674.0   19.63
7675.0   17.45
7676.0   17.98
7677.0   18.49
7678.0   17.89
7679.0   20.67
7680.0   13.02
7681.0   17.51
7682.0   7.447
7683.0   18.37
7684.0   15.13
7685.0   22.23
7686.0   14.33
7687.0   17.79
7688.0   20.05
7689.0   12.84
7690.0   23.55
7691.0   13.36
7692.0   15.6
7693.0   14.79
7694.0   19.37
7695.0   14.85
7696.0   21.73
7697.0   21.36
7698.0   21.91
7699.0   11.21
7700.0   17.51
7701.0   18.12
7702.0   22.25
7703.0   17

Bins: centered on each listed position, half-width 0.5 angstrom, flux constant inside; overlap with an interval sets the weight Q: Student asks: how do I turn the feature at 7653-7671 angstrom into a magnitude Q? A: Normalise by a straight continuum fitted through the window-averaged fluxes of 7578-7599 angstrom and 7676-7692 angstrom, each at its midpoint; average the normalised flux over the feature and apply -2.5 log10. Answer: -0.08 mag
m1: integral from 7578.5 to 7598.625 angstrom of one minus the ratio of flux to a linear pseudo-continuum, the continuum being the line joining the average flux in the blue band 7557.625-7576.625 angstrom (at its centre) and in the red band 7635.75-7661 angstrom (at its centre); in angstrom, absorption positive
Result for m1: 1.50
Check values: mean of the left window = 19.3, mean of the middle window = 17.7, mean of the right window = 18.5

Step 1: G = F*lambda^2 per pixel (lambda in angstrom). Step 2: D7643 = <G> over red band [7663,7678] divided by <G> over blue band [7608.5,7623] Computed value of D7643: 1.05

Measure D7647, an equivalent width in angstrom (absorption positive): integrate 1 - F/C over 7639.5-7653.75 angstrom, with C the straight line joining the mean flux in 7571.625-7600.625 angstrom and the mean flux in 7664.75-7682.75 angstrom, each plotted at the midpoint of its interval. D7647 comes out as -1.0 angstrom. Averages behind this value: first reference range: 18.1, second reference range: 17.7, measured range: 19.1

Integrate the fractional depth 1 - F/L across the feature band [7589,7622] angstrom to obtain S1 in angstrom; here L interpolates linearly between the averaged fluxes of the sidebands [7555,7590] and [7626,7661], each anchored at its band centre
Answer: 0.2 angstrom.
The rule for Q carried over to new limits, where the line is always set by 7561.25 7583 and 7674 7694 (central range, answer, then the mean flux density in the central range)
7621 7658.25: -0.08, 18.9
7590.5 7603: -0.04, 19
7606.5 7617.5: 0.04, 17.4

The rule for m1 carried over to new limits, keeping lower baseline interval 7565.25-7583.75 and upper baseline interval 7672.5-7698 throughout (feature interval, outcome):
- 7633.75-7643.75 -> 0.4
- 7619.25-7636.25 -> -0.7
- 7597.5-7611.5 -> -0.6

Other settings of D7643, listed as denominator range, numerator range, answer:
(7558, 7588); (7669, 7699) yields 0.97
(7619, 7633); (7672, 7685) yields 0.89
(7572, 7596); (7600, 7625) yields 1.05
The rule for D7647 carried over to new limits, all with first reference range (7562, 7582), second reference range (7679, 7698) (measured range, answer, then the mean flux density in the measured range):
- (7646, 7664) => -0.9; 18.4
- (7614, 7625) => -0.3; 18.5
